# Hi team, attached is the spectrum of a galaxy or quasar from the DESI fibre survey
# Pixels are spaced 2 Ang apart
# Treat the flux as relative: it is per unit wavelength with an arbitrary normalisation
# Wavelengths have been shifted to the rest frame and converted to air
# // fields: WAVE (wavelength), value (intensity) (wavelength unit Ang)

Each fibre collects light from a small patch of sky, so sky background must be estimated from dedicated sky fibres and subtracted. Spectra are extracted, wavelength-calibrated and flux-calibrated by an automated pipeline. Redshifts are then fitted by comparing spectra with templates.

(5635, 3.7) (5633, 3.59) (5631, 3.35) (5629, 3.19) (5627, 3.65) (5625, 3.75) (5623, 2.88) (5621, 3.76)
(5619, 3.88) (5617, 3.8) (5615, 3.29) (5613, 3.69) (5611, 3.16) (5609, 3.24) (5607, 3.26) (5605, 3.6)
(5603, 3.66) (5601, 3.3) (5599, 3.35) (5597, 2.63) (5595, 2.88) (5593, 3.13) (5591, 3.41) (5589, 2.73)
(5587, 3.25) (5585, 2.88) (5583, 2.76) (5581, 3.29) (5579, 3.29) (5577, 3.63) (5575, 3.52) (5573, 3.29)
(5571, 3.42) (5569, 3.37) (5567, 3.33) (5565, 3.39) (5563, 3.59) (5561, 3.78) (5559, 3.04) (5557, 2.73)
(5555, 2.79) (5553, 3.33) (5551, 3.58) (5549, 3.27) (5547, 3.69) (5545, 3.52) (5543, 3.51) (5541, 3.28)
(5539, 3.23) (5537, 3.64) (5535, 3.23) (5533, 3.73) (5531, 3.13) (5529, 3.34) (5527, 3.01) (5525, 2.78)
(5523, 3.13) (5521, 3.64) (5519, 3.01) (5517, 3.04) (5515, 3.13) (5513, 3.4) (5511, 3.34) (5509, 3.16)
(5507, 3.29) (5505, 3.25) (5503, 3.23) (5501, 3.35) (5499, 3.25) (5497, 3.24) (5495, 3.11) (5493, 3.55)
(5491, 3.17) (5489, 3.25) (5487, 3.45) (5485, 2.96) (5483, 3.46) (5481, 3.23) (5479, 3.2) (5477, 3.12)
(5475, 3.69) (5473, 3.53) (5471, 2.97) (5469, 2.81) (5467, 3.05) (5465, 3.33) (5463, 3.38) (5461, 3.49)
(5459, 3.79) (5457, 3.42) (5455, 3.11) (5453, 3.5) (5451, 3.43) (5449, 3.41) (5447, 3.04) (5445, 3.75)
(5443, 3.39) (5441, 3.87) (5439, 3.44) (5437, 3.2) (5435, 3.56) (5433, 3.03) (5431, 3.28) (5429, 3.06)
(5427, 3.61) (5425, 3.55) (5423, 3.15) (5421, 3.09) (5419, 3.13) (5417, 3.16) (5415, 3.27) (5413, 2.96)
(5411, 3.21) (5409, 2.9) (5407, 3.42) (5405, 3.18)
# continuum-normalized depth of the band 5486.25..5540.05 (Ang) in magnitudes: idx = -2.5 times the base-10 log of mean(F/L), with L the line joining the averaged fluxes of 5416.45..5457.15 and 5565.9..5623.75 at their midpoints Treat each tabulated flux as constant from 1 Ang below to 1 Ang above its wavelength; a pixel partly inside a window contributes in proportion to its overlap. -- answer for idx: 0.02 mag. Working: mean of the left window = 3.34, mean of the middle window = 3.26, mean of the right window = 3.3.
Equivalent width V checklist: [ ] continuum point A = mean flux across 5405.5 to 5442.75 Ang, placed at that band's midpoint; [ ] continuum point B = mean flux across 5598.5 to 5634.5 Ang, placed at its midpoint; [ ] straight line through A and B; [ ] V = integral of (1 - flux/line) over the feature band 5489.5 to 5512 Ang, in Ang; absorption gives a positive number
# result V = 0.57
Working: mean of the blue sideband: 3.27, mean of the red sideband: 3.47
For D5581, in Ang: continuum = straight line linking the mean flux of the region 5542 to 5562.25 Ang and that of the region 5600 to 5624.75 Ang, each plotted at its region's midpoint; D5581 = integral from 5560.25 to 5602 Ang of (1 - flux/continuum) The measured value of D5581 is 1.8 Ang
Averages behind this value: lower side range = 3.33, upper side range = 3.47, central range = 3.25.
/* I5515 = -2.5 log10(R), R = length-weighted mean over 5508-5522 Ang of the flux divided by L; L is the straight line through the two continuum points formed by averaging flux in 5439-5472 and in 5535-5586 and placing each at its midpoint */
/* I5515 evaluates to 0.03 mag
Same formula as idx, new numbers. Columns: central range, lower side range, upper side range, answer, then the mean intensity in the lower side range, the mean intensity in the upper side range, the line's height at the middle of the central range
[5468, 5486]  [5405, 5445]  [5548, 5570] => 0.02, 3.29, 3.29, 3.29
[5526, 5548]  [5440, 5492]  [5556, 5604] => -0.04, 3.34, 3.24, 3.27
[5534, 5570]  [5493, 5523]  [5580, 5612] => -0.05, 3.25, 3.16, 3.21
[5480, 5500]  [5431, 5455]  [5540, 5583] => 0.04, 3.4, 3.35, 3.38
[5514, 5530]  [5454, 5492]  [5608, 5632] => 0.07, 3.28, 3.47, 3.35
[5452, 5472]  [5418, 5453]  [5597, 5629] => 0.03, 3.36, 3.45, 3.37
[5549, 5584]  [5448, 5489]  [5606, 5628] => 0.04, 3.31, 3.49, 3.43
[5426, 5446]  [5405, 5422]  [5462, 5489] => -0.08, 3.14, 3.24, 3.18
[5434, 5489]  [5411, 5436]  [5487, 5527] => -0.04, 3.24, 3.23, 3.23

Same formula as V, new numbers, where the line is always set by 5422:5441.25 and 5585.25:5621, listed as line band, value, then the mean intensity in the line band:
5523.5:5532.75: 0.6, 3.12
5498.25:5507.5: 0.2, 3.27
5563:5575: -0.3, 3.39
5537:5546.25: -0.3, 3.42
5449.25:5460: -0.3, 3.45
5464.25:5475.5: 0.5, 3.21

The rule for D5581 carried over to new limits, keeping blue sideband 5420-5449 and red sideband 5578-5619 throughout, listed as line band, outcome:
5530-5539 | -0.3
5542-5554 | -0.7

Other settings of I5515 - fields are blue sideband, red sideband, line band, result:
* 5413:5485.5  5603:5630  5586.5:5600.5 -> 0.134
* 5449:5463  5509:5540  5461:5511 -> 0.034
